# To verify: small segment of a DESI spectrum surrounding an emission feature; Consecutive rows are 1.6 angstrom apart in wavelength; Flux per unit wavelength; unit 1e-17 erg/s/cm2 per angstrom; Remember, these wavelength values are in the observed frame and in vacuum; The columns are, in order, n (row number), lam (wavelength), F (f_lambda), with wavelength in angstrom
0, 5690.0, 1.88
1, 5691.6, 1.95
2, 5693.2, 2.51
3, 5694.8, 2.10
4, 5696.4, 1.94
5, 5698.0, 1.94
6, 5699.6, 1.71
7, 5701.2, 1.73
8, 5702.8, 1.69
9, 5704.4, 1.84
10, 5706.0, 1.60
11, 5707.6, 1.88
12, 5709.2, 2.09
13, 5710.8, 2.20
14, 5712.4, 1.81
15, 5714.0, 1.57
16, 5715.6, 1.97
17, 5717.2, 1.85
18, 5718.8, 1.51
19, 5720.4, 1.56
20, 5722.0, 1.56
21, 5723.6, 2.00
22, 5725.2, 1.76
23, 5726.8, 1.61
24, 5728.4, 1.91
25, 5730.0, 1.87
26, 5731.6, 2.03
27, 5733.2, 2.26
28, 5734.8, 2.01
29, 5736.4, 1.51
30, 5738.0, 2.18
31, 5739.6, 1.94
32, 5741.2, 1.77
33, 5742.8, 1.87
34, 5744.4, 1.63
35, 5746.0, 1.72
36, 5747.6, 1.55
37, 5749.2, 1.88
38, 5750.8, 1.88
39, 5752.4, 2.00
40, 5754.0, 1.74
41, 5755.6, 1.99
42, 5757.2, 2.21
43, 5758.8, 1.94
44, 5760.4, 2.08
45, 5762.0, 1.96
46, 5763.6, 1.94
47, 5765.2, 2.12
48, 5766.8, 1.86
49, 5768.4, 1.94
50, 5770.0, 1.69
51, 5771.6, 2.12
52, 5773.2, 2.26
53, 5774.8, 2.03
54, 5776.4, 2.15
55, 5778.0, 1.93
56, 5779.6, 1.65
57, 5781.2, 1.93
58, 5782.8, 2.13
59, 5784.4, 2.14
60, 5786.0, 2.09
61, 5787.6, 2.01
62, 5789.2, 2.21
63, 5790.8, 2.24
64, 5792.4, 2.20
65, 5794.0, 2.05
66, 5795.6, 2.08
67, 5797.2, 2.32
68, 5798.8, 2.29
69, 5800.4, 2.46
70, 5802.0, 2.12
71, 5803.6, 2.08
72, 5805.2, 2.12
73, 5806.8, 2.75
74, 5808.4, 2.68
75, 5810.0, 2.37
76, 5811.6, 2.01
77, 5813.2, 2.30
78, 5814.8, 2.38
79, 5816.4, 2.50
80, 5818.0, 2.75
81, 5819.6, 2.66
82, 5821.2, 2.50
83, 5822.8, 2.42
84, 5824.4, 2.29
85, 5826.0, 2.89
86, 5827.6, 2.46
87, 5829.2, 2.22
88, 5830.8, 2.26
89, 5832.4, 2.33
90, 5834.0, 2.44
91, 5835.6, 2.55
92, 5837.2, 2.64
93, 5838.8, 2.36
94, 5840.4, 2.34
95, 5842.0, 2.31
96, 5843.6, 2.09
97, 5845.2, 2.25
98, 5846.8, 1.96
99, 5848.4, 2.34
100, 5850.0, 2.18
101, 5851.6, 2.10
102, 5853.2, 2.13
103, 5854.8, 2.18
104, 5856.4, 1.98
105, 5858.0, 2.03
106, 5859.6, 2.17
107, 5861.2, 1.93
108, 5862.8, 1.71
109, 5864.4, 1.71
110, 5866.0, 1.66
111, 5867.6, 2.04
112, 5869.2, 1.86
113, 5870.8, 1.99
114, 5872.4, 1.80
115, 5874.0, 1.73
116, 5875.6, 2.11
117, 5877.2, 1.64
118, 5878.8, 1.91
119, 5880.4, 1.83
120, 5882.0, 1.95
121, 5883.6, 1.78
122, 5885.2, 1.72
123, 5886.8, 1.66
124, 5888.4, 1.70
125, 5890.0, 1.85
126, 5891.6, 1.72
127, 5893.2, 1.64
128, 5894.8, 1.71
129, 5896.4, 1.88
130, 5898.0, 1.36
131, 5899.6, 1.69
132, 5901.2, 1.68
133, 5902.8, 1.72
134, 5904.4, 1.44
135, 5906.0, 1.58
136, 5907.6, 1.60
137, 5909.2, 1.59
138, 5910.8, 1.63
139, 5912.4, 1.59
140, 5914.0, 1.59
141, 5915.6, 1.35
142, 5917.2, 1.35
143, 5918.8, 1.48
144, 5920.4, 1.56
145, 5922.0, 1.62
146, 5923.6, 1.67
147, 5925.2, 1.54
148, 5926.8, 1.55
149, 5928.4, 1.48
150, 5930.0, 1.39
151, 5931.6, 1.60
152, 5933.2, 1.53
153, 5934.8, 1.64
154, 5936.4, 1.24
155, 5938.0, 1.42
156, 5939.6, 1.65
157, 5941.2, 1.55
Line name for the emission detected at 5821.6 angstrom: C III]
